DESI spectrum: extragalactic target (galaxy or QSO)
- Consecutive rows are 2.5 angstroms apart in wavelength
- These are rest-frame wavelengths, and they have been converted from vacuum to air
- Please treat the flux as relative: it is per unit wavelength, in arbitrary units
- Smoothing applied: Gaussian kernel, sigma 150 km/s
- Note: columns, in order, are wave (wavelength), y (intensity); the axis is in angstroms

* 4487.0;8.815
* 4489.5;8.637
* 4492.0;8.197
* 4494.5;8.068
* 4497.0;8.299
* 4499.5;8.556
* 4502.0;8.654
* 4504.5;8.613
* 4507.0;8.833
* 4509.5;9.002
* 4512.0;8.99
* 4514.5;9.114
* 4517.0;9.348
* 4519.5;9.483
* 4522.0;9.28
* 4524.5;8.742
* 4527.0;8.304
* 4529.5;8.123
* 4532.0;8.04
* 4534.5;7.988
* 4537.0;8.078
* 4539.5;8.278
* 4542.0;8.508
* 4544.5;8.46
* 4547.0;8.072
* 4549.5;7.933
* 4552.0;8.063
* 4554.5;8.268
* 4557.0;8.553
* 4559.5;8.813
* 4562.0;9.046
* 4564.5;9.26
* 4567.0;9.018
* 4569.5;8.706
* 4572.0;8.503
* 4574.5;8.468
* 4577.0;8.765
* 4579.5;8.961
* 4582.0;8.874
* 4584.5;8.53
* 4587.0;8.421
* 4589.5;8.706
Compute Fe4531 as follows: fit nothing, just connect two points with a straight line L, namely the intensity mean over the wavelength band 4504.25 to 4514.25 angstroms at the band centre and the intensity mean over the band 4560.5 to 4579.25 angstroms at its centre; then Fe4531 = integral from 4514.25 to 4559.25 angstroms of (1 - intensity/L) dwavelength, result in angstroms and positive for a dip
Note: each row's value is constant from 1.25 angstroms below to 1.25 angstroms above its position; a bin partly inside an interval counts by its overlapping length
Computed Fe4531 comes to 2.0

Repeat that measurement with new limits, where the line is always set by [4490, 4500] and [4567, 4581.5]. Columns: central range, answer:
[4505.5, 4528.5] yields -1.6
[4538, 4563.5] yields 0.6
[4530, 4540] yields 0.5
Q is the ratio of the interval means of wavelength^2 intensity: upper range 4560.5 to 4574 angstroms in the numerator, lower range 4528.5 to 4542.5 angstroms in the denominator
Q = 1.1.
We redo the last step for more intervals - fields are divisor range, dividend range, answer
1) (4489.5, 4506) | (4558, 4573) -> 1.09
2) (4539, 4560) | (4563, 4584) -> 1.07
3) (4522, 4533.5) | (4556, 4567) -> 1.08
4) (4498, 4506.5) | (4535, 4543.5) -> 0.97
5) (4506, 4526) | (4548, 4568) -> 0.96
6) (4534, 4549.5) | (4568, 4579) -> 1.07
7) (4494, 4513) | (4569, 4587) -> 1.04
